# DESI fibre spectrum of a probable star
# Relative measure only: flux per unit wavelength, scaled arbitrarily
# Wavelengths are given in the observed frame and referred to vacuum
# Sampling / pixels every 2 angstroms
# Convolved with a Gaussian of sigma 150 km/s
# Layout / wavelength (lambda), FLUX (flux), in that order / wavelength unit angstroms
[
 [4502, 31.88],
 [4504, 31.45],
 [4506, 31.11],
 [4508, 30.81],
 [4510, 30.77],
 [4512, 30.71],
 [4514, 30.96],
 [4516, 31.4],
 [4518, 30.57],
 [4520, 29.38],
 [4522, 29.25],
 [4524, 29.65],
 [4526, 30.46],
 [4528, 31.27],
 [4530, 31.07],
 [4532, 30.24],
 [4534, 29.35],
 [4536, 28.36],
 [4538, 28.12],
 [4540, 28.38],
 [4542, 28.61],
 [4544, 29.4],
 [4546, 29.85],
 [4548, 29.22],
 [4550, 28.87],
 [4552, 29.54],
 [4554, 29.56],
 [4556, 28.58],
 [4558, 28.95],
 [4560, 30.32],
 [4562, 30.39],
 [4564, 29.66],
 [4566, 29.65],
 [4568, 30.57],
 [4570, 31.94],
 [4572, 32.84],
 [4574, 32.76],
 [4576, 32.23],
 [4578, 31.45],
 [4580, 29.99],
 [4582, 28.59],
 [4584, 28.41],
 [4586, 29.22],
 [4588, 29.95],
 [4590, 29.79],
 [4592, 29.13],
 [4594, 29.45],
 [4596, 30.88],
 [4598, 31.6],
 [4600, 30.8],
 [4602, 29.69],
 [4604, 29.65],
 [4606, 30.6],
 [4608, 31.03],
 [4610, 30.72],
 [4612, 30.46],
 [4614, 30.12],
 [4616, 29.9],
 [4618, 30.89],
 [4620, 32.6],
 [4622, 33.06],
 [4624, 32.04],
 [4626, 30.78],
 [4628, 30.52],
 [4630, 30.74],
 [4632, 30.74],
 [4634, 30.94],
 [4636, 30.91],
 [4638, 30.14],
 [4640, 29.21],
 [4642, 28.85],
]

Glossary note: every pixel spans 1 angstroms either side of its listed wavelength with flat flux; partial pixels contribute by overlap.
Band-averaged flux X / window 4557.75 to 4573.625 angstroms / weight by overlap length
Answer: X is 30.7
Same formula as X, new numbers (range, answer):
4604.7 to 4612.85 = 30.7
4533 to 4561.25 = 29.1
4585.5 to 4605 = 30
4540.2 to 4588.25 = 30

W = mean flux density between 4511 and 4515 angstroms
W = 30.8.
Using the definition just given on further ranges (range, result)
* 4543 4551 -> 29.3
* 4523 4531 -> 30.6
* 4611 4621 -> 30.8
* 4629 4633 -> 30.7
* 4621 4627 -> 32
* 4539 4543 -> 28.5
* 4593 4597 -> 30.2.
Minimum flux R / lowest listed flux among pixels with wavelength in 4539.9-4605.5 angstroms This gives 28.38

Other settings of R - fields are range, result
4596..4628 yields 29.65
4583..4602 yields 28.41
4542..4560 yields 28.58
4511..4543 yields 28.12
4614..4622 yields 29.9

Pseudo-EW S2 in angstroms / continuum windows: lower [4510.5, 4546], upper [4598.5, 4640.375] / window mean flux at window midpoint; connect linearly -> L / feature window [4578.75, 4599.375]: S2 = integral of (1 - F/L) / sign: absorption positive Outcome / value 0.5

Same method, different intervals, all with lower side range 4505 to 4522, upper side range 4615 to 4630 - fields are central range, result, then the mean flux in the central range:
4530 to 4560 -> 1.61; 29.2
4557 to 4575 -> 0.11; 30.8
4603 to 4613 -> 0.25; 30.5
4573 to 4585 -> 0.19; 30.6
